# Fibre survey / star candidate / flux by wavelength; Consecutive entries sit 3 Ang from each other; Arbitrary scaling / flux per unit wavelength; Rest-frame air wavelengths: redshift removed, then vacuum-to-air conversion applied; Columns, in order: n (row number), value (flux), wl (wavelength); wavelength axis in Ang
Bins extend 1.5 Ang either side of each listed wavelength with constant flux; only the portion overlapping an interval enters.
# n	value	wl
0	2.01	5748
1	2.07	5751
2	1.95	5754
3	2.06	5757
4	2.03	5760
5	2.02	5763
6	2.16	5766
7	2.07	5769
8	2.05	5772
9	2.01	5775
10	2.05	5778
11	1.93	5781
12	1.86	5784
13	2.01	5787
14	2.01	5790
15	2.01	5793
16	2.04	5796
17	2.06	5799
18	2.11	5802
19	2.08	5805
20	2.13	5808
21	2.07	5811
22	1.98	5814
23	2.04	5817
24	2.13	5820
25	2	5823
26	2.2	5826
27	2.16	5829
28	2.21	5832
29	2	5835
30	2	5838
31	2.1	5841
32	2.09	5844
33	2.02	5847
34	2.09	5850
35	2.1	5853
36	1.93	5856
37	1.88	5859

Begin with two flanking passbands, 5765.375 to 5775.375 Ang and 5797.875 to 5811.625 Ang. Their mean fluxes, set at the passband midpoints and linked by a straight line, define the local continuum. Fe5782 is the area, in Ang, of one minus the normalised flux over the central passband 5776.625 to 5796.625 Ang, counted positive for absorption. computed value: 0.9 Ang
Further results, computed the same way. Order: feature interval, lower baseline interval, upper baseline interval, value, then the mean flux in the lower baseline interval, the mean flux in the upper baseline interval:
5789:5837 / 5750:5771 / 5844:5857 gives -0.7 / 2.05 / 2.05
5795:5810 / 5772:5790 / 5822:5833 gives -0.2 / 1.98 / 2.15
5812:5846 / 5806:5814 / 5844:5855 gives -0.2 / 2.08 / 2.07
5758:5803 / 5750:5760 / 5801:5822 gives 0.4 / 2.02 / 2.07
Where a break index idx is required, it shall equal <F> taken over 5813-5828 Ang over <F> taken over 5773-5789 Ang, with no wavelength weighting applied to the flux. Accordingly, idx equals 1.1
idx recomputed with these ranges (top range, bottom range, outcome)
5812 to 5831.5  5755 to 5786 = 1.03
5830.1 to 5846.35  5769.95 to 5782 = 1.03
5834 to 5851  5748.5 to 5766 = 1.01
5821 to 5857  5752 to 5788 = 1.03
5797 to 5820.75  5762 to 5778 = 1.01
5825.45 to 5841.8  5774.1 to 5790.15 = 1.07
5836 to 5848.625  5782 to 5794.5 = 1.04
